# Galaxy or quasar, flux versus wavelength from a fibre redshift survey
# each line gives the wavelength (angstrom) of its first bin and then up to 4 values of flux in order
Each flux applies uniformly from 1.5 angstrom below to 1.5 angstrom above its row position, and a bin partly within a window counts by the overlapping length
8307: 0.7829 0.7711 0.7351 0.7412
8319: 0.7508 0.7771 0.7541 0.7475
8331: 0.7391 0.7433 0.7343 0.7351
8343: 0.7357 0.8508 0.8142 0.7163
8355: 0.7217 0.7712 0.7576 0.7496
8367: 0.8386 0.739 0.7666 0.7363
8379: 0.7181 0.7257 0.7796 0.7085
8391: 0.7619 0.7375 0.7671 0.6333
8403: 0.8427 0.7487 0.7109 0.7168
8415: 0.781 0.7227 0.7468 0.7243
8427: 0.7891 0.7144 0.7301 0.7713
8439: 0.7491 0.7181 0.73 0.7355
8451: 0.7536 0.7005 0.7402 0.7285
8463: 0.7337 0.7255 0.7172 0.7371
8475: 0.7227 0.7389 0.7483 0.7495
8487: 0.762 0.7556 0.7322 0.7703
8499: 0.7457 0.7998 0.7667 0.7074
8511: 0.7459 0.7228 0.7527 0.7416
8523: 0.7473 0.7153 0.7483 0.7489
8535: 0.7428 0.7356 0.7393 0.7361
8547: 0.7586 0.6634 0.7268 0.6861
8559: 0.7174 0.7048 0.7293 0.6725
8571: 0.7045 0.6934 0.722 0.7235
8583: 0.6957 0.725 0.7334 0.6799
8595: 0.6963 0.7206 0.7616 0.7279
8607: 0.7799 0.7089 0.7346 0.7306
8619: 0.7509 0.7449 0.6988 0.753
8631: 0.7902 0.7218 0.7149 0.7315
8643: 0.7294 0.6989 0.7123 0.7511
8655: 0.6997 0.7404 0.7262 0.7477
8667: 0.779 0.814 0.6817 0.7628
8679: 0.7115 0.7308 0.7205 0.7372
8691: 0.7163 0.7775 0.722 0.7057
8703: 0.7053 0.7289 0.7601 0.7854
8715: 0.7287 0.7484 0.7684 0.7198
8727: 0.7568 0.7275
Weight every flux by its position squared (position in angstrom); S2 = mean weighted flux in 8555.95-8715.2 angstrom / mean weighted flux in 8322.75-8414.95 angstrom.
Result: 1.03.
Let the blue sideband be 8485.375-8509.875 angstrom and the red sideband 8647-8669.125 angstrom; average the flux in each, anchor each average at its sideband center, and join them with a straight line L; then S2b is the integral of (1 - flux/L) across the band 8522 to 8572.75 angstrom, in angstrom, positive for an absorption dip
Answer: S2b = 1.88 angstrom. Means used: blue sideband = 0.755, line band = 0.722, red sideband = 0.738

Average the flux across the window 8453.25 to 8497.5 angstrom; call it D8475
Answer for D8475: 0.738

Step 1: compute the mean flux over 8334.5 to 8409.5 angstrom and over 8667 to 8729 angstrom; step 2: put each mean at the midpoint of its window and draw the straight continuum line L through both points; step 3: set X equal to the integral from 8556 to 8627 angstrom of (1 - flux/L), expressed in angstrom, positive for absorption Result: 2.4 angstrom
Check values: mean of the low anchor 0.752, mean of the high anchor 0.74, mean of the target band 0.719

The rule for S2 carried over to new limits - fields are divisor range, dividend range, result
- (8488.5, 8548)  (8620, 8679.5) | 1.02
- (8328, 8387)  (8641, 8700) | 1.05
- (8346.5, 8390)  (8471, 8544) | 1.02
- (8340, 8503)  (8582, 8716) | 1.04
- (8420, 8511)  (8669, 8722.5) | 1.05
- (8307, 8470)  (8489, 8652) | 1.02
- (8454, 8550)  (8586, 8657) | 1.01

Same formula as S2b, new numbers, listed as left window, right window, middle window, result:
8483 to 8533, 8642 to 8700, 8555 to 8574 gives 1.0 angstrom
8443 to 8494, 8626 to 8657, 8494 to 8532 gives -0.7 angstrom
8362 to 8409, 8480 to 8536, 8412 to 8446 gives 0.3 angstrom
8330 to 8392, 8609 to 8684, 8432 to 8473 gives 0.8 angstrom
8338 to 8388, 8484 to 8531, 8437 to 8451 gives 0.3 angstrom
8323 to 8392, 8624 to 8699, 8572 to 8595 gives 0.9 angstrom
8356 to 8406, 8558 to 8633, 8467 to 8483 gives 0.1 angstrom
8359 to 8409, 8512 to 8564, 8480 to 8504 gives -0.8 angstrom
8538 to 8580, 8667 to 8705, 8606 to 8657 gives -0.5 angstrom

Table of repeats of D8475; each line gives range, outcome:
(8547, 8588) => 0.707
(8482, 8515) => 0.751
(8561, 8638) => 0.724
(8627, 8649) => 0.732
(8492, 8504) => 0.763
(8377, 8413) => 0.738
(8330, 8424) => 0.75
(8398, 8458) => 0.738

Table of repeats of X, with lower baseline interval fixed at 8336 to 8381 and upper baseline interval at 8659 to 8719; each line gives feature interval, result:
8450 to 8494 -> 0.9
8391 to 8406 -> 0.2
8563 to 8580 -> 0.9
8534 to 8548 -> 0.1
